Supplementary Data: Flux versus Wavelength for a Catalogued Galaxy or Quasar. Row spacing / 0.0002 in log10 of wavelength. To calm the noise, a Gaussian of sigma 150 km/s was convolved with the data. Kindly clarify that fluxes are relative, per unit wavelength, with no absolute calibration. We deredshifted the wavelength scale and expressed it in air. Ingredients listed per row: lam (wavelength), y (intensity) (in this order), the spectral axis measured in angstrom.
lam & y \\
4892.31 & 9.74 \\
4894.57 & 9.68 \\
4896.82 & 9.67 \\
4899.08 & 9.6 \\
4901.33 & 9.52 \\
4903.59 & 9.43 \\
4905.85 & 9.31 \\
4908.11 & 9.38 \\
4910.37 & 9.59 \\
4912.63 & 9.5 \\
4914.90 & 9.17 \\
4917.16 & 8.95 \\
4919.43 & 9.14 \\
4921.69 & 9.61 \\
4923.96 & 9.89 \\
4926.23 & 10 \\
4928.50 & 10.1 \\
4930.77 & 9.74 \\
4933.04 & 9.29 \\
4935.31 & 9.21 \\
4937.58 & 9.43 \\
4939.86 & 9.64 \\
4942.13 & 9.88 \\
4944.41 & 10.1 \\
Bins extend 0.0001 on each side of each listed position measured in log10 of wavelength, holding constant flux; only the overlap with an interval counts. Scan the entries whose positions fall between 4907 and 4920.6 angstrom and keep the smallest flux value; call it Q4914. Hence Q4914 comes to 8.95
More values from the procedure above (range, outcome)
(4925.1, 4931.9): 9.74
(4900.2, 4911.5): 9.31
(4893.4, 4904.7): 9.43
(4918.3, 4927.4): 9.14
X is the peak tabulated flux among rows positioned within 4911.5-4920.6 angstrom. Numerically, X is 9.5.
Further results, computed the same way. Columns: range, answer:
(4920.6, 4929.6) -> 10.1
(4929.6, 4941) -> 9.74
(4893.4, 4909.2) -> 9.68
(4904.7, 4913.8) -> 9.59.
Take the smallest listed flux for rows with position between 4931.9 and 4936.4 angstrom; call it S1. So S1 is 9.21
